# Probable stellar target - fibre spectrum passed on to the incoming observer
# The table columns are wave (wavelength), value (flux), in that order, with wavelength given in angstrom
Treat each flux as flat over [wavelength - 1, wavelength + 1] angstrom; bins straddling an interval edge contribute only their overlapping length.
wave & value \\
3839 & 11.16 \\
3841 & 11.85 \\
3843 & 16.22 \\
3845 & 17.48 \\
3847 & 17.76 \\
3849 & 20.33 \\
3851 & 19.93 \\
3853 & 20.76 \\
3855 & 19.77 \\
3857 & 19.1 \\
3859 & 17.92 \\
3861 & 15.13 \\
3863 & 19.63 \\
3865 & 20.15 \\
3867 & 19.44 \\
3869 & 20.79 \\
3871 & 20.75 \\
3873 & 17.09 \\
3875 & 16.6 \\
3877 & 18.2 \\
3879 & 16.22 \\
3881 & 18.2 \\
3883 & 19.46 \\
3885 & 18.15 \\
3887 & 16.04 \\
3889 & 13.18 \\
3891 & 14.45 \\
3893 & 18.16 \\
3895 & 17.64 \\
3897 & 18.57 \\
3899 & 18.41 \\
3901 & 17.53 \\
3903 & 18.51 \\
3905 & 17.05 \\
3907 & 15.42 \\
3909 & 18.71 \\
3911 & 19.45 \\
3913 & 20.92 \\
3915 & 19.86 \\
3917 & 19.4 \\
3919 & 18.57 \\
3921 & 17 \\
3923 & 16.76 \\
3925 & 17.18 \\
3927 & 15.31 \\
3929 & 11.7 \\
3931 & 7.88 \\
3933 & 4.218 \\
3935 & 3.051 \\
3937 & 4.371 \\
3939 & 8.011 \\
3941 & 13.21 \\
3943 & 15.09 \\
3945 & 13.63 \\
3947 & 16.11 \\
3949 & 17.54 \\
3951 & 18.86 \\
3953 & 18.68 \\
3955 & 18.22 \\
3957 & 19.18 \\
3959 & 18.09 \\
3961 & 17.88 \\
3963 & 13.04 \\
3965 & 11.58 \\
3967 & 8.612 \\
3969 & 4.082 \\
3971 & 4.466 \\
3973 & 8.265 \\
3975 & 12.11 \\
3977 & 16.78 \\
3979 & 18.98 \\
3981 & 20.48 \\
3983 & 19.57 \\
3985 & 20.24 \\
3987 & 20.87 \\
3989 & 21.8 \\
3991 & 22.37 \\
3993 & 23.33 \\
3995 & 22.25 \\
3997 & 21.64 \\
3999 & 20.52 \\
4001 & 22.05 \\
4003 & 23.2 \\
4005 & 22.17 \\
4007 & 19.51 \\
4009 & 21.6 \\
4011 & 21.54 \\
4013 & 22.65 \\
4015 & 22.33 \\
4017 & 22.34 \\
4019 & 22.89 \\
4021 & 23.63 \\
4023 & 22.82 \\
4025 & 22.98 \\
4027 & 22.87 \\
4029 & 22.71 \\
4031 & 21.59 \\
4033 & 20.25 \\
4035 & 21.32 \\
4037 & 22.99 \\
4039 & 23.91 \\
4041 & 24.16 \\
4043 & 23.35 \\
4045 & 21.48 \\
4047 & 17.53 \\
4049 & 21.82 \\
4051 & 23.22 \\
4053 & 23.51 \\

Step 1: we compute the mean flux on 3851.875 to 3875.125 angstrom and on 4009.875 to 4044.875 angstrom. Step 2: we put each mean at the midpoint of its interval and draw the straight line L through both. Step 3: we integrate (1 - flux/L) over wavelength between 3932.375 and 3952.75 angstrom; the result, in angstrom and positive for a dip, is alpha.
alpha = 8.8 angstrom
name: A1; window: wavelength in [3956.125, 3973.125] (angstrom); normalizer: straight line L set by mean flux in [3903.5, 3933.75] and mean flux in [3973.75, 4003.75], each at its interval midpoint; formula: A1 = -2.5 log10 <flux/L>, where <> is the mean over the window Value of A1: 0.50 mag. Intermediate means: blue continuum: 16.1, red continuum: 20.3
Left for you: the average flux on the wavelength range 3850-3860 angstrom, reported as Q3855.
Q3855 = 19.5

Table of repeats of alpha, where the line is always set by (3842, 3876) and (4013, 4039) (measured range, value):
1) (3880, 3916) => 3.4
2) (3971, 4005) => 3.7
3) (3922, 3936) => 6.5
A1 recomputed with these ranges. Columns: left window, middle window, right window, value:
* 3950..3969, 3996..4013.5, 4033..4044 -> -0.103 mag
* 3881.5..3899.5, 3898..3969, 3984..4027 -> 0.250 mag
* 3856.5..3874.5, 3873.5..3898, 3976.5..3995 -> 0.124 mag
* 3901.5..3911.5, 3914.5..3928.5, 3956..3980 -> -0.057 mag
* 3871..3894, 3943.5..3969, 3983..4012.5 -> 0.274 mag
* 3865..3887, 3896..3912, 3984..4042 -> 0.073 mag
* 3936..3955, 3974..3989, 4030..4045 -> -0.072 mag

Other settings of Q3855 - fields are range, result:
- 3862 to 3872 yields 20.2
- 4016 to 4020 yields 22.6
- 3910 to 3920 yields 19.6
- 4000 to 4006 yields 22.5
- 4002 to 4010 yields 21.6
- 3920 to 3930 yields 15.6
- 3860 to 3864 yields 17.4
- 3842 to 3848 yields 17.2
